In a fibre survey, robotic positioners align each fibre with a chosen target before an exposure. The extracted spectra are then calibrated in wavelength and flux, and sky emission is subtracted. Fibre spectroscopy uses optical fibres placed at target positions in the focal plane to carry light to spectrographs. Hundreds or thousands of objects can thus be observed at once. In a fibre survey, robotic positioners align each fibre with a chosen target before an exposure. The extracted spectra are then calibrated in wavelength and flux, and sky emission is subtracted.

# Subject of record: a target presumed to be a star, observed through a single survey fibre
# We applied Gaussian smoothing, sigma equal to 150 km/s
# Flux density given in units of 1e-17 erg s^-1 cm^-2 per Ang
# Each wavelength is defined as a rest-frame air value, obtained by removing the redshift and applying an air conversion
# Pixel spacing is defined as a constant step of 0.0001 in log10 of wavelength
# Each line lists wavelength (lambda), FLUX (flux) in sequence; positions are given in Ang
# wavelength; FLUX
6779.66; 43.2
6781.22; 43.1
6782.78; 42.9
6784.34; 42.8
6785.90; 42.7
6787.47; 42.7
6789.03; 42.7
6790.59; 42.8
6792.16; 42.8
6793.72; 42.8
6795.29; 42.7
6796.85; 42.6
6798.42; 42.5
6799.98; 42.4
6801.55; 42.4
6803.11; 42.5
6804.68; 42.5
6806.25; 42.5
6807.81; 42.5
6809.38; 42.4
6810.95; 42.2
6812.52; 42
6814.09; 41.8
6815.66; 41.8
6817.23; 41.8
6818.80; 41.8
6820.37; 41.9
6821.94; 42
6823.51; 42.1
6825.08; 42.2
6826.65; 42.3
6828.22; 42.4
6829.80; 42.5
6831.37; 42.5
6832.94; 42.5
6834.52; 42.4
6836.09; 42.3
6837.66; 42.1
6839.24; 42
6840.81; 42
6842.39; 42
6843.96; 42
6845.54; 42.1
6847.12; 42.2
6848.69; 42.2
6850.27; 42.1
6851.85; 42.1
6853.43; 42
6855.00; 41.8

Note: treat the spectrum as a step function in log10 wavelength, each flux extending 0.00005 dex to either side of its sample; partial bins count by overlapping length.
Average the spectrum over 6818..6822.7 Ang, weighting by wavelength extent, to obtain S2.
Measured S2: 41.9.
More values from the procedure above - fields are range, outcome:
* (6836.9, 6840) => 42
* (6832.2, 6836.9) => 42.4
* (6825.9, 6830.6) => 42.4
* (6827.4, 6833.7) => 42.5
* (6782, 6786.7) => 42.8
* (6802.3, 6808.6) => 42.5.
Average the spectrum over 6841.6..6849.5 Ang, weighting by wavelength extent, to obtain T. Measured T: 42.1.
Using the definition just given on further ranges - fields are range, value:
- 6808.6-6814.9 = 42.1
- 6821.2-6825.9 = 42.1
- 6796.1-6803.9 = 42.5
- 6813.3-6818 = 41.8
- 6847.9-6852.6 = 42.1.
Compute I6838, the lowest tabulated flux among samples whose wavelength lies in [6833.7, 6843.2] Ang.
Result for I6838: 42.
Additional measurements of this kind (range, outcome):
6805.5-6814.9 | 41.8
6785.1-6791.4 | 42.7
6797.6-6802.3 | 42.4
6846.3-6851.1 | 42.1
